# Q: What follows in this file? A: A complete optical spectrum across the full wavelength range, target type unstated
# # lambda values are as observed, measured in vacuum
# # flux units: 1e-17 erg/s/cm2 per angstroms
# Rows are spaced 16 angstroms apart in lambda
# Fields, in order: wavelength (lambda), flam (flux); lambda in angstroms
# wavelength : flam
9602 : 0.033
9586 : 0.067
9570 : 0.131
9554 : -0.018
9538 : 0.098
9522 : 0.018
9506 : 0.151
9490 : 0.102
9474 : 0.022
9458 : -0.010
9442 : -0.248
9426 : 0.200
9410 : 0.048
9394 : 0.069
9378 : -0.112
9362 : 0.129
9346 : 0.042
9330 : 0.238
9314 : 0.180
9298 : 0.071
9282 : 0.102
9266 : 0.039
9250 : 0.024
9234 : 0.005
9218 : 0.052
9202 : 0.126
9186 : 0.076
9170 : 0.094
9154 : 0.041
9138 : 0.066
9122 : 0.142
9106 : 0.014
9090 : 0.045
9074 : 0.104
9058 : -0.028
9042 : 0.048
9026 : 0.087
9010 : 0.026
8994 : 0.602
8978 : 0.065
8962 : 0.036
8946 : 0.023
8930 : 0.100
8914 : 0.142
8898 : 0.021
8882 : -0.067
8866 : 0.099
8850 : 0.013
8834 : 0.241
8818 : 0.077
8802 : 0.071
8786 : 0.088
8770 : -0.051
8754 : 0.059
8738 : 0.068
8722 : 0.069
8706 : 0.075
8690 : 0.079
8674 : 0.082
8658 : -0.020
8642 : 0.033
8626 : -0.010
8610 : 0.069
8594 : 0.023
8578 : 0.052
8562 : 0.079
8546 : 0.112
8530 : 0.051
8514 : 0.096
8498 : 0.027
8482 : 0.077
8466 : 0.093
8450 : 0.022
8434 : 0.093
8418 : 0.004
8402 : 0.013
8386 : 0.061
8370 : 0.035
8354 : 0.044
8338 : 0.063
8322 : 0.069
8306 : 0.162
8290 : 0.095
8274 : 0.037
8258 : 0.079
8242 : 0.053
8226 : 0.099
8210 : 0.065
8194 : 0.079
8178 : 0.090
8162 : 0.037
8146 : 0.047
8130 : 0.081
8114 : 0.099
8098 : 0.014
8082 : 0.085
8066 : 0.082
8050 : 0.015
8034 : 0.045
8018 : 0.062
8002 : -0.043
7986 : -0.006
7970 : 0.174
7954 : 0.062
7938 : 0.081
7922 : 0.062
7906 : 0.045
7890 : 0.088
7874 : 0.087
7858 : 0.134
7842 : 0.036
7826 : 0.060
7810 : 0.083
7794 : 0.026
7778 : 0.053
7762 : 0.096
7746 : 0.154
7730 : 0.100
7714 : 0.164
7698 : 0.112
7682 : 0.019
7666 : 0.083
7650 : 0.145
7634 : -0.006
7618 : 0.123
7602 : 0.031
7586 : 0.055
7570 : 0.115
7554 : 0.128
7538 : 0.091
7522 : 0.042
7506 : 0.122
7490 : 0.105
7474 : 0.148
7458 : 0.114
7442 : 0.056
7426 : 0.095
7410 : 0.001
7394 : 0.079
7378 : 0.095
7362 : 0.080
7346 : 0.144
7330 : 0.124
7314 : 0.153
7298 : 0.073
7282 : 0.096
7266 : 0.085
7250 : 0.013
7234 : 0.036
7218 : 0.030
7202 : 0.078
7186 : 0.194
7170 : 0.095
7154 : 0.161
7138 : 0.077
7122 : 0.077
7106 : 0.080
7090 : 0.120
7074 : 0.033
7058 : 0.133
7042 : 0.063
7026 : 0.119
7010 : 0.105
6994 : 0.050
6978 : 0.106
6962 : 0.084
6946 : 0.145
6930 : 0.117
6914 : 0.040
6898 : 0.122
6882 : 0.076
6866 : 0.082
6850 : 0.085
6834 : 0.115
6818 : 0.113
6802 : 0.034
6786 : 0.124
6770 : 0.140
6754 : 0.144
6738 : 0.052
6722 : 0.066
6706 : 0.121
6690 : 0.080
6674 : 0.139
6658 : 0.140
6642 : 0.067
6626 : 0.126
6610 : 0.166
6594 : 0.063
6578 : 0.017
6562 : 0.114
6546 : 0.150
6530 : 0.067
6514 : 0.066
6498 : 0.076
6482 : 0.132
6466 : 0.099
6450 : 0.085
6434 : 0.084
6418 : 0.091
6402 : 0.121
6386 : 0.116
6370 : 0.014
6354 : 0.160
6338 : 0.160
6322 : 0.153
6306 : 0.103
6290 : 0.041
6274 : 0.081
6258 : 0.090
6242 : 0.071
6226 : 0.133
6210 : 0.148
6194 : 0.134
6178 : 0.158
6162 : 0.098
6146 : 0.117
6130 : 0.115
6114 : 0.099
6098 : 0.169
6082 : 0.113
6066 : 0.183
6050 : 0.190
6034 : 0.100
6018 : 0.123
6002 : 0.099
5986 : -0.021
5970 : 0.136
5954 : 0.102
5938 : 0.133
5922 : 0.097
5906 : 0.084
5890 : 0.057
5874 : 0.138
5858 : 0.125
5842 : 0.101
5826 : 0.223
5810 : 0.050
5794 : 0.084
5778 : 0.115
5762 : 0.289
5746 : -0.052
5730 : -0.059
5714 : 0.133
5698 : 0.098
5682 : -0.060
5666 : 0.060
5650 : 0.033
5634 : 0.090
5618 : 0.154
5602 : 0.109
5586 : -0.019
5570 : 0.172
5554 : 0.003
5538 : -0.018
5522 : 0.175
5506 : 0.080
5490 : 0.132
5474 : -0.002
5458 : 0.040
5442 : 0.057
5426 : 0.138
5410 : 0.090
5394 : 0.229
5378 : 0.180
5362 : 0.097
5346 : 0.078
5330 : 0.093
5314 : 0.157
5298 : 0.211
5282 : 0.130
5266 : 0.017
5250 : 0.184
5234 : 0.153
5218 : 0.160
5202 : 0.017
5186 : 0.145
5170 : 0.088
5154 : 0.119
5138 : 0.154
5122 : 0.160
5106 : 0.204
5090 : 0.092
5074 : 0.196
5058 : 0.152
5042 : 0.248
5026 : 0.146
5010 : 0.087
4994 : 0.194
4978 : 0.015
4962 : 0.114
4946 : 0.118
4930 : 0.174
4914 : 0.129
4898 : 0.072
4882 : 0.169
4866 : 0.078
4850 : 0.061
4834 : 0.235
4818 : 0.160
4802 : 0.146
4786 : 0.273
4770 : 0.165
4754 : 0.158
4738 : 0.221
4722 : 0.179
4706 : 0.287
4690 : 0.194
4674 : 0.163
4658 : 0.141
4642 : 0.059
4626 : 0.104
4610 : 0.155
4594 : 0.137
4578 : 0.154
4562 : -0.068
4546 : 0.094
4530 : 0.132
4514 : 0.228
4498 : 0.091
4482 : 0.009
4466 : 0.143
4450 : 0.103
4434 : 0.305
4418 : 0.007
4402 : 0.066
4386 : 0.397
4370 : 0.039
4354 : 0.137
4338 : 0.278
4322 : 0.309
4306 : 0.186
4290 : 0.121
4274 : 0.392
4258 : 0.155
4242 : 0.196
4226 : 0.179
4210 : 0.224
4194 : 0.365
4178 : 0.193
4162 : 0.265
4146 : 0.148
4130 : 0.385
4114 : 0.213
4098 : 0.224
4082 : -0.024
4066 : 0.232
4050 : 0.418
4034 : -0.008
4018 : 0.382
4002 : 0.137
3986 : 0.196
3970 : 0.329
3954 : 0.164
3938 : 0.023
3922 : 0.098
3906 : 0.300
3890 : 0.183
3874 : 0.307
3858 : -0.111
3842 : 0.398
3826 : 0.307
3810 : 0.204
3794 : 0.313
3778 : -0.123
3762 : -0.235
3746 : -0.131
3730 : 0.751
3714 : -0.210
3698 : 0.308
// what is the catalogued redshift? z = 1.412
